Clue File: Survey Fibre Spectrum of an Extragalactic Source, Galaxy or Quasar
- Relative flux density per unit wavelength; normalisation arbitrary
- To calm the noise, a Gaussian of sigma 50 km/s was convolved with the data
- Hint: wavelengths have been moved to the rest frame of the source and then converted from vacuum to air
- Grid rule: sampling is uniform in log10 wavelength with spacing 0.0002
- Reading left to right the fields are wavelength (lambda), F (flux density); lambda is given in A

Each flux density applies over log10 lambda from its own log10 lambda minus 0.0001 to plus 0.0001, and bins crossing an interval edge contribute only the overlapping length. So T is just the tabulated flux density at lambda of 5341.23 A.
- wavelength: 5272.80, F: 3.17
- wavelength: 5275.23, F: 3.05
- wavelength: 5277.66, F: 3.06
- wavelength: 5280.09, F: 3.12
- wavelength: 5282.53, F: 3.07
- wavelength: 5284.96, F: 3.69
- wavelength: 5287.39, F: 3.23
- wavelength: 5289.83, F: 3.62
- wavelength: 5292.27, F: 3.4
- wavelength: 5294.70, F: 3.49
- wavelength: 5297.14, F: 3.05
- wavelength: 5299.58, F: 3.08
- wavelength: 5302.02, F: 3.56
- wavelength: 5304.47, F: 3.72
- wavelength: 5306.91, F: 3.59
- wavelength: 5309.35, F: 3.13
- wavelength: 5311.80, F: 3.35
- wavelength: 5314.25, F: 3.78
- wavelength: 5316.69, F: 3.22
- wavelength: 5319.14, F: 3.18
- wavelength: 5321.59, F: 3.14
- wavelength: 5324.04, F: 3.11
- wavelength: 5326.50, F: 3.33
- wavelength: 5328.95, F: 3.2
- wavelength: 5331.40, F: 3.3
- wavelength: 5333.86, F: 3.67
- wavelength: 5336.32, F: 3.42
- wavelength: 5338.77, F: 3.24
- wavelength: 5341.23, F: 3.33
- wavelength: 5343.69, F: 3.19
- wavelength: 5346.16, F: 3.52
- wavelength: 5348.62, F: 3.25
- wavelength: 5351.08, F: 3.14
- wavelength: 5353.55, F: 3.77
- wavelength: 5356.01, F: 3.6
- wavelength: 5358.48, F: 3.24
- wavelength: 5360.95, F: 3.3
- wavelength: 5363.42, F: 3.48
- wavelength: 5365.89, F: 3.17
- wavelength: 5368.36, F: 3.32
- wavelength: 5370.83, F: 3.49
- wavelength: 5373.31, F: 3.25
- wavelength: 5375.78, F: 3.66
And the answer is 3.33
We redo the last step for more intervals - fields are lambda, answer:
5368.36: 3.32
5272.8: 3.17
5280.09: 3.12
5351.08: 3.14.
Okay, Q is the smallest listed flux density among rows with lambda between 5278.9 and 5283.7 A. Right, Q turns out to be 3.07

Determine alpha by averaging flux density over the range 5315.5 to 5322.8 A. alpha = 3.18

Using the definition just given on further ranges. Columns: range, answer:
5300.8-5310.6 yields 3.5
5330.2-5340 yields 3.41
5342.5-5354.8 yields 3.37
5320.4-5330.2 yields 3.2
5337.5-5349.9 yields 3.31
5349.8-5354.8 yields 3.46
